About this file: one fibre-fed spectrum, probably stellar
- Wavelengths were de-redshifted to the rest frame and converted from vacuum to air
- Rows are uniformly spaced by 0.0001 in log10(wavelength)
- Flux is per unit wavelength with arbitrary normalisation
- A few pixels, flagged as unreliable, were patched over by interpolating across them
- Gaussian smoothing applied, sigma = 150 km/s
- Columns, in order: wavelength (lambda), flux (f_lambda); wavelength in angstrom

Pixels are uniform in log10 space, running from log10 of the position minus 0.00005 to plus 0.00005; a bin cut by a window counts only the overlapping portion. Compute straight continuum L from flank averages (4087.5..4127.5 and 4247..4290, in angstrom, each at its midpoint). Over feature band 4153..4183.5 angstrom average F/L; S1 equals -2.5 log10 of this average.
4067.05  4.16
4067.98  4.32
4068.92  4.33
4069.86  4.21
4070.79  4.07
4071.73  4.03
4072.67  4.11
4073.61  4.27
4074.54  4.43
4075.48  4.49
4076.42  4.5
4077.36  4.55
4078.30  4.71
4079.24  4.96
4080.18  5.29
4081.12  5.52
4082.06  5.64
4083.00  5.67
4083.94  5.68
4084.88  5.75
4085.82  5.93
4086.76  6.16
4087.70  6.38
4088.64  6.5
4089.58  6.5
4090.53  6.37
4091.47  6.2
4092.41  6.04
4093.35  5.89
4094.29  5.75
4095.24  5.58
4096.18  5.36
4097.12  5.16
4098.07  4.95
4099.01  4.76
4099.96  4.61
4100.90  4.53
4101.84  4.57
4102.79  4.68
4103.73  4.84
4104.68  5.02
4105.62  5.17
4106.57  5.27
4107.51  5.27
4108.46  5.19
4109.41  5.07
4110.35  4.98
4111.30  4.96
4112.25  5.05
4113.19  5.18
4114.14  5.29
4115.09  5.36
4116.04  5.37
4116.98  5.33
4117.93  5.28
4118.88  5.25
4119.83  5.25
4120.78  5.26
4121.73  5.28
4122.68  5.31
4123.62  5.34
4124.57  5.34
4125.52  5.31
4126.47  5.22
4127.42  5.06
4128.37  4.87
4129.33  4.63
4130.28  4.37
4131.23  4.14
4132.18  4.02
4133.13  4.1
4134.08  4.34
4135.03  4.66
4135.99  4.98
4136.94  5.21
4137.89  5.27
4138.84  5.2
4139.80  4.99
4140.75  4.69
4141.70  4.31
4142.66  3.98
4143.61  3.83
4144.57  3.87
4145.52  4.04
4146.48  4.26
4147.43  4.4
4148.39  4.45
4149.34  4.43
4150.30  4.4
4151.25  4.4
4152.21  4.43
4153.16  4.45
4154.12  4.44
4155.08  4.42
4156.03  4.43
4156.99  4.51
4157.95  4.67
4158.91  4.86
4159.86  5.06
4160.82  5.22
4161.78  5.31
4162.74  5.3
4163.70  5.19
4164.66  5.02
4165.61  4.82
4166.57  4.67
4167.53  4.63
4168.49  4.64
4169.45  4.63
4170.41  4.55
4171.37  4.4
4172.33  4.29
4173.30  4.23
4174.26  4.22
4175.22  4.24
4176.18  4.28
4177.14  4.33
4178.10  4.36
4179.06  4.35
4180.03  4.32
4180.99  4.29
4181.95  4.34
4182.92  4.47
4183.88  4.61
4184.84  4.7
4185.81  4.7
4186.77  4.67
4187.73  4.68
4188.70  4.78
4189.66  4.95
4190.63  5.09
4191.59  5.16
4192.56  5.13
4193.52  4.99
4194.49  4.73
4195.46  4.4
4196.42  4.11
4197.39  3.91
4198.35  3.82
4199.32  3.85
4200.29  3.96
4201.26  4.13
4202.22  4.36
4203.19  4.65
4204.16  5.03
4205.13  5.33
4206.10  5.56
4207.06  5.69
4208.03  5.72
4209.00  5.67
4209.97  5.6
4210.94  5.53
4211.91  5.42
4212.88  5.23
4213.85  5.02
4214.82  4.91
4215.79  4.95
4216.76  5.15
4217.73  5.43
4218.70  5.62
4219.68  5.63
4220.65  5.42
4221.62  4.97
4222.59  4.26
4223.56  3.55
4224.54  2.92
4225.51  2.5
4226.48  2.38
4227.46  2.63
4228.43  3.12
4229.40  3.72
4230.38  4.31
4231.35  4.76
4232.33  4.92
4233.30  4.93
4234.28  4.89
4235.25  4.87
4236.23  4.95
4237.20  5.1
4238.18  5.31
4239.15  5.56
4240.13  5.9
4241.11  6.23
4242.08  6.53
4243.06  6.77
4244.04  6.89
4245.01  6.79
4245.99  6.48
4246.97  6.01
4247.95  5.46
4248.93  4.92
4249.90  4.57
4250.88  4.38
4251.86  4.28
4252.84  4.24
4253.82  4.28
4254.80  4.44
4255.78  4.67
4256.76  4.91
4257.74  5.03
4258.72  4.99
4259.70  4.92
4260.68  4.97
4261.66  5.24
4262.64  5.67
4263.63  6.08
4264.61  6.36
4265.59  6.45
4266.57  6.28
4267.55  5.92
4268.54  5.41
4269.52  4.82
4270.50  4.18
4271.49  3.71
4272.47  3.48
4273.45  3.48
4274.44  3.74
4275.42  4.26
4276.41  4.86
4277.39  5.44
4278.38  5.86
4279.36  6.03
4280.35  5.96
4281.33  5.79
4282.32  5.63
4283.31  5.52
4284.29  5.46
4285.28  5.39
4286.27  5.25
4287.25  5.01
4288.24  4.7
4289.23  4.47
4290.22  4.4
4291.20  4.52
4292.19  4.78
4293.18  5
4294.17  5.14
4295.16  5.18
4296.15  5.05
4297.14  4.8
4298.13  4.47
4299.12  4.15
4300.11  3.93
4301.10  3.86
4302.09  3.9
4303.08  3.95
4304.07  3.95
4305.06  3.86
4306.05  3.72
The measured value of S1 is 0.14 mag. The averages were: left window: 5.32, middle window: 4.59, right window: 5.04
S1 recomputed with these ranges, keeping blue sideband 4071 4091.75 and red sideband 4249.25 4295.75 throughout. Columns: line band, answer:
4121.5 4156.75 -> 0.14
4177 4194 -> 0.11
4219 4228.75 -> 0.32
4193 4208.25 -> 0.11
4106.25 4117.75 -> 0.02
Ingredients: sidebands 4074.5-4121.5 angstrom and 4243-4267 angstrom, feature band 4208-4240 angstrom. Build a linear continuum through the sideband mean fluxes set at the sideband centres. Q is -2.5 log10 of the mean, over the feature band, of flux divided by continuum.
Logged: 0.15 mag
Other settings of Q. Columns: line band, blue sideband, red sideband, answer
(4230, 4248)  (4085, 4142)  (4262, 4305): -0.130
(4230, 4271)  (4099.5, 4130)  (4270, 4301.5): -0.100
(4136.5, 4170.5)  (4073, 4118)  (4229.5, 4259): 0.137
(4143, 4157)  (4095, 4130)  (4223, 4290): 0.176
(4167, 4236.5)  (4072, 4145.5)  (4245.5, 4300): 0.103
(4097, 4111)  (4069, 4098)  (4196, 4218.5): 0.066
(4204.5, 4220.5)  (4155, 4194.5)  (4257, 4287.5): -0.111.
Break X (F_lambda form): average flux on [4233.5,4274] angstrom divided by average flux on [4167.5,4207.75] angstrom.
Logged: 1.1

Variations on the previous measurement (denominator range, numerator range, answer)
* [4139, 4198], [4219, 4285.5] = 1.09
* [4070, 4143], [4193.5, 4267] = 0.97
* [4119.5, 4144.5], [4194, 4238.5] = 0.97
